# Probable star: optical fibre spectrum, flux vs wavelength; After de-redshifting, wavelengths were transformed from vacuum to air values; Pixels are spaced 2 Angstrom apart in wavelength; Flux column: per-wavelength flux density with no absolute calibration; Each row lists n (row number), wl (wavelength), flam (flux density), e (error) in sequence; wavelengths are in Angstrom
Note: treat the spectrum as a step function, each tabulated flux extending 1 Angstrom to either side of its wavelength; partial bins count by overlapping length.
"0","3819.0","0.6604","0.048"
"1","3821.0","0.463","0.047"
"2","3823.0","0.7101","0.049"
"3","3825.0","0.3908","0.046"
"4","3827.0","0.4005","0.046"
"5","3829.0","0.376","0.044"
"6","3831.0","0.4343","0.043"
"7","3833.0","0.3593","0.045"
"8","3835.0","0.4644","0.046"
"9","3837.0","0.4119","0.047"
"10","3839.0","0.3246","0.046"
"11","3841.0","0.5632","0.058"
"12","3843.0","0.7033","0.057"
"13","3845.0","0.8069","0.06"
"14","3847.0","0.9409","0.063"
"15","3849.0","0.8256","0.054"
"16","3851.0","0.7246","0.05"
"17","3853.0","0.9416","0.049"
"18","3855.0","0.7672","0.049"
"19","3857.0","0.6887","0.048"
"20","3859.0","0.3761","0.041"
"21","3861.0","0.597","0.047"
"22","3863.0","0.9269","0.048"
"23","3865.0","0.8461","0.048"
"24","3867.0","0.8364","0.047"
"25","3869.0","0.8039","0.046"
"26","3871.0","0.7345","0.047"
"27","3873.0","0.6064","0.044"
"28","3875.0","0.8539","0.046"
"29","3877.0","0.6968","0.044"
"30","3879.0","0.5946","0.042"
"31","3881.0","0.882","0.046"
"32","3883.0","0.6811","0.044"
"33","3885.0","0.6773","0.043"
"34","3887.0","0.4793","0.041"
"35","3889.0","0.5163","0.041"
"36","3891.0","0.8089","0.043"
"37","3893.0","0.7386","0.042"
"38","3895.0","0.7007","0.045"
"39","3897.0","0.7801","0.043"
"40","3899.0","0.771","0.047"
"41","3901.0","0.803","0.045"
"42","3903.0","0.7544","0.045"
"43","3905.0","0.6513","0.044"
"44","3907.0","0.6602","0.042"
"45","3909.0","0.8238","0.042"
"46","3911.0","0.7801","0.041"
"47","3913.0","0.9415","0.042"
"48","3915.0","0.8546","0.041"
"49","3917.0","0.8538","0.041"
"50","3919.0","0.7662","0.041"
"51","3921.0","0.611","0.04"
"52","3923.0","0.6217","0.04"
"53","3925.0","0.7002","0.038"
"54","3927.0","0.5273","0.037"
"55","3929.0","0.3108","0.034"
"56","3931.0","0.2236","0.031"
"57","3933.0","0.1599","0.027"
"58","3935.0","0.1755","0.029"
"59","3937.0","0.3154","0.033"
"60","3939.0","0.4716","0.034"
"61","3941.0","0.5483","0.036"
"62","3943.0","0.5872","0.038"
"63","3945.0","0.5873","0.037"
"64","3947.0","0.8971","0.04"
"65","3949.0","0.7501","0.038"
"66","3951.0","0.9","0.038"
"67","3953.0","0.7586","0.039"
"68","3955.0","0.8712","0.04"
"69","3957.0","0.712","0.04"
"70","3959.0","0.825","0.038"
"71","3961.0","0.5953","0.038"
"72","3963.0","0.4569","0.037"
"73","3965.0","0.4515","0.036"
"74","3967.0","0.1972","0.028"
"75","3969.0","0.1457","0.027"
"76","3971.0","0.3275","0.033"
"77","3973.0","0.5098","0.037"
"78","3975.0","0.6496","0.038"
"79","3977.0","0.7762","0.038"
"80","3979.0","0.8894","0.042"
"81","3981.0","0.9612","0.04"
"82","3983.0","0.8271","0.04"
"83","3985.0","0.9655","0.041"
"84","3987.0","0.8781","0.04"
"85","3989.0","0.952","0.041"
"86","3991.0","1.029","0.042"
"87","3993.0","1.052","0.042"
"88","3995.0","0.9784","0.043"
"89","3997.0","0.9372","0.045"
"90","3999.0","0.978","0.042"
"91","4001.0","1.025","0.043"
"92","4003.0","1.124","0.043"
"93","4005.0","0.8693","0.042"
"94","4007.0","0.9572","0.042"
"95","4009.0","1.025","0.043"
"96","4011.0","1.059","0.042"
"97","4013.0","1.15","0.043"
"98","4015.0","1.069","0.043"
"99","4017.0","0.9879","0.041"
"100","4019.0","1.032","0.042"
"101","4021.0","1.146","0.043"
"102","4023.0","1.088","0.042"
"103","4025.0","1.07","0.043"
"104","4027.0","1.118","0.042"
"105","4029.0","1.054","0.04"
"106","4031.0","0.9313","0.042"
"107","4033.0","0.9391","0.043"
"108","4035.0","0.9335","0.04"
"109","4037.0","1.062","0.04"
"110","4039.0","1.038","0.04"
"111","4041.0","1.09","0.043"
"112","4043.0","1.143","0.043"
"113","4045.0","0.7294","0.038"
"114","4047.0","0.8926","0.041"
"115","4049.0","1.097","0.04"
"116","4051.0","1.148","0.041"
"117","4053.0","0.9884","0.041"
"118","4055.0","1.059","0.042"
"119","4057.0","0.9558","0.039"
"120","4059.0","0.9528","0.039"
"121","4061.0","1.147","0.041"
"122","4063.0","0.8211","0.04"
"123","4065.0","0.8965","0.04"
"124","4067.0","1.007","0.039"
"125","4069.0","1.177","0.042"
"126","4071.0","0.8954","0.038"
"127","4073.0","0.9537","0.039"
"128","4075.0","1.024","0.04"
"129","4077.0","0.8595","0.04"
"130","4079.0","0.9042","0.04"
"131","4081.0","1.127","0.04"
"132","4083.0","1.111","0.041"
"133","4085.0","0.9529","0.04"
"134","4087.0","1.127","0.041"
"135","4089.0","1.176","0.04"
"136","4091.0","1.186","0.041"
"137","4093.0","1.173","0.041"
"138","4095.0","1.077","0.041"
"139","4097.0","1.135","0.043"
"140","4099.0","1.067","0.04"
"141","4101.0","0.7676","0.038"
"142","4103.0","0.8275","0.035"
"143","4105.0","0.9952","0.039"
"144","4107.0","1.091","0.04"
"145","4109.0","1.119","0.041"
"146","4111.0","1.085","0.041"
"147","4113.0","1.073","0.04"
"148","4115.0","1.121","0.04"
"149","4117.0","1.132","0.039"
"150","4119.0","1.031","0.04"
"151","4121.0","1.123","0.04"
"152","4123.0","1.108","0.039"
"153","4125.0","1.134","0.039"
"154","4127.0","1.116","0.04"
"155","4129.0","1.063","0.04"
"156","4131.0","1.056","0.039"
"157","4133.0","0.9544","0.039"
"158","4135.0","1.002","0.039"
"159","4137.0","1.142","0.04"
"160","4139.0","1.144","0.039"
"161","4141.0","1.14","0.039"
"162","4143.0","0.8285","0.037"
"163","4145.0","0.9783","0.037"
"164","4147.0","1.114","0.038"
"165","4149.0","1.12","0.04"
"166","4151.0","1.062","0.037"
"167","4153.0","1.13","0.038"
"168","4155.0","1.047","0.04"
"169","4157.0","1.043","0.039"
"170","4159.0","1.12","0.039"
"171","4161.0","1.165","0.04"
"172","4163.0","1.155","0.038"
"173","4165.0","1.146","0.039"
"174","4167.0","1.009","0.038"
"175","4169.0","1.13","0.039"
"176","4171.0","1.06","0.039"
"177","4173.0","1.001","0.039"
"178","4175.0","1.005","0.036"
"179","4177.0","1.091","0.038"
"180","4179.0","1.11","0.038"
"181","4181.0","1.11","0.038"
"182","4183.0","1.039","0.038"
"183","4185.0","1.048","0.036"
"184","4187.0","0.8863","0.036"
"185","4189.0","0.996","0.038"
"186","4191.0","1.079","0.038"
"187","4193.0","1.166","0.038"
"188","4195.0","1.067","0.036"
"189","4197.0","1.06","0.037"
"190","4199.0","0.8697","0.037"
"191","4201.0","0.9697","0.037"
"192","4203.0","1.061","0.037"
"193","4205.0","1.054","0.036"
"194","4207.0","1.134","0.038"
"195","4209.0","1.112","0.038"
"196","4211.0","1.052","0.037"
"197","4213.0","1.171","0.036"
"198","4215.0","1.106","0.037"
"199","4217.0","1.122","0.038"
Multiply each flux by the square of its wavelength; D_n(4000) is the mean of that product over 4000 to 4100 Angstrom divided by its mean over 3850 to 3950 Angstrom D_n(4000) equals 1.67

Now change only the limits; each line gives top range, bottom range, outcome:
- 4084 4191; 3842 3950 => 1.77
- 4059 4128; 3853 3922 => 1.58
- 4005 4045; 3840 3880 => 1.52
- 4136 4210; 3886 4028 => 1.56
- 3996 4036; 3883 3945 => 1.74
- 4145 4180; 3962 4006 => 1.53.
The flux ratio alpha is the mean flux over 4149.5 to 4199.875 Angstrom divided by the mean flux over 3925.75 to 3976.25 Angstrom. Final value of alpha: 2.05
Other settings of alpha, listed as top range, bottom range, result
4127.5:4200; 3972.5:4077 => 1.08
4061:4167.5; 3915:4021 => 1.43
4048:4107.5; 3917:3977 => 1.86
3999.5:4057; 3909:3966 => 1.66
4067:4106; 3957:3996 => 1.45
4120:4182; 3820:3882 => 1.67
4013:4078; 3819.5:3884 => 1.56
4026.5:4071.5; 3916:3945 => 2.03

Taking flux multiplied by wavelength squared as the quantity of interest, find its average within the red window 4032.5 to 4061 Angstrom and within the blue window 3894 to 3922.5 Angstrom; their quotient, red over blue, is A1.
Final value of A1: 1.41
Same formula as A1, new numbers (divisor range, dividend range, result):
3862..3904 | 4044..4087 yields 1.47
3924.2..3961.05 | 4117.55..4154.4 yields 2.05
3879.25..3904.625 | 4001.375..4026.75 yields 1.57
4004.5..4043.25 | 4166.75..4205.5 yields 1.08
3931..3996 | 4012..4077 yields 1.61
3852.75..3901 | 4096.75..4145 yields 1.65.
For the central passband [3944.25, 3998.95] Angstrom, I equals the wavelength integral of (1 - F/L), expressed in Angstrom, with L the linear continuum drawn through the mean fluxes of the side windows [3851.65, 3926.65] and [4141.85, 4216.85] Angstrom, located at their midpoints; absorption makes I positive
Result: 5.7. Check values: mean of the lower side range 0.731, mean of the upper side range 1.06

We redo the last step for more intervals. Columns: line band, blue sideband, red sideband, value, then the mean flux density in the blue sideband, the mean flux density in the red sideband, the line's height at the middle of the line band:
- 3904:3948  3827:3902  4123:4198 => 9.2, 0.673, 1.07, 0.755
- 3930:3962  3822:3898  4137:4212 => 7.7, 0.657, 1.06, 0.768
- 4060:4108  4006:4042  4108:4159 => 1.8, 1.04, 1.08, 1.06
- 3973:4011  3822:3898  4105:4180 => -3.3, 0.657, 1.08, 0.854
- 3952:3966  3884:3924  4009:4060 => 3.1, 0.73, 1.03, 0.856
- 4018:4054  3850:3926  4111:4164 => -3.4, 0.733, 1.08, 0.939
